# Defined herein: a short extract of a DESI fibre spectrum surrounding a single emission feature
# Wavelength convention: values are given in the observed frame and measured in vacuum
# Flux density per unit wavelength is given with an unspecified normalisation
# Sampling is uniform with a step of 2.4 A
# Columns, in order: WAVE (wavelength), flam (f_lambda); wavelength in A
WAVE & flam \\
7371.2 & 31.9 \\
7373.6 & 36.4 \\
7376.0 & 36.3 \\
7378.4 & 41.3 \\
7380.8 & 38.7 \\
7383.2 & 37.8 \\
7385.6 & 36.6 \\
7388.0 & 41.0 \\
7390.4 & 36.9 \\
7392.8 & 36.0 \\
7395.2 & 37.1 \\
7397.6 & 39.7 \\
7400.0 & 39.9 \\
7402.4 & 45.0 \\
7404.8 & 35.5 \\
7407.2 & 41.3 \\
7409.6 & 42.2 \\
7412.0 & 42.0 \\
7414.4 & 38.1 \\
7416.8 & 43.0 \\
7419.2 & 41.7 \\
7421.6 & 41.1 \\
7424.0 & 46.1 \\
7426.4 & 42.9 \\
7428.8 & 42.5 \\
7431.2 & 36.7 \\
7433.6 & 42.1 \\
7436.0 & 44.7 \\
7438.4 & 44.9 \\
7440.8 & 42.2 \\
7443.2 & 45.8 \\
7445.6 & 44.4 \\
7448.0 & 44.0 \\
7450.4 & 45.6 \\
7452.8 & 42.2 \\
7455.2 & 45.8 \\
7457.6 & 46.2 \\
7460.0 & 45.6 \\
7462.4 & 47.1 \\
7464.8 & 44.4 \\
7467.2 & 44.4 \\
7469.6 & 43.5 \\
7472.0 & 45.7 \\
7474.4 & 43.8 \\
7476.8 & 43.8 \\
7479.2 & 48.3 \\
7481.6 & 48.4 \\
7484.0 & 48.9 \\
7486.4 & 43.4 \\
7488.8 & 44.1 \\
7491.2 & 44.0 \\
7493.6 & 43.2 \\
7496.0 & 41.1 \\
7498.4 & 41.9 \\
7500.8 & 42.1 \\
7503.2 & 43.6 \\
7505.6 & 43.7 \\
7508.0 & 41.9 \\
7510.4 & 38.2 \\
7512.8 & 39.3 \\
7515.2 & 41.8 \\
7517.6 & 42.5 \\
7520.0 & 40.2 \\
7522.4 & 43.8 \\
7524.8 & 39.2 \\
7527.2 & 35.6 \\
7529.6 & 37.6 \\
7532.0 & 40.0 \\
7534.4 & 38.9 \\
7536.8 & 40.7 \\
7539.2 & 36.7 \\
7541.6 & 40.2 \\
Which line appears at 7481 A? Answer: Mg II 2798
